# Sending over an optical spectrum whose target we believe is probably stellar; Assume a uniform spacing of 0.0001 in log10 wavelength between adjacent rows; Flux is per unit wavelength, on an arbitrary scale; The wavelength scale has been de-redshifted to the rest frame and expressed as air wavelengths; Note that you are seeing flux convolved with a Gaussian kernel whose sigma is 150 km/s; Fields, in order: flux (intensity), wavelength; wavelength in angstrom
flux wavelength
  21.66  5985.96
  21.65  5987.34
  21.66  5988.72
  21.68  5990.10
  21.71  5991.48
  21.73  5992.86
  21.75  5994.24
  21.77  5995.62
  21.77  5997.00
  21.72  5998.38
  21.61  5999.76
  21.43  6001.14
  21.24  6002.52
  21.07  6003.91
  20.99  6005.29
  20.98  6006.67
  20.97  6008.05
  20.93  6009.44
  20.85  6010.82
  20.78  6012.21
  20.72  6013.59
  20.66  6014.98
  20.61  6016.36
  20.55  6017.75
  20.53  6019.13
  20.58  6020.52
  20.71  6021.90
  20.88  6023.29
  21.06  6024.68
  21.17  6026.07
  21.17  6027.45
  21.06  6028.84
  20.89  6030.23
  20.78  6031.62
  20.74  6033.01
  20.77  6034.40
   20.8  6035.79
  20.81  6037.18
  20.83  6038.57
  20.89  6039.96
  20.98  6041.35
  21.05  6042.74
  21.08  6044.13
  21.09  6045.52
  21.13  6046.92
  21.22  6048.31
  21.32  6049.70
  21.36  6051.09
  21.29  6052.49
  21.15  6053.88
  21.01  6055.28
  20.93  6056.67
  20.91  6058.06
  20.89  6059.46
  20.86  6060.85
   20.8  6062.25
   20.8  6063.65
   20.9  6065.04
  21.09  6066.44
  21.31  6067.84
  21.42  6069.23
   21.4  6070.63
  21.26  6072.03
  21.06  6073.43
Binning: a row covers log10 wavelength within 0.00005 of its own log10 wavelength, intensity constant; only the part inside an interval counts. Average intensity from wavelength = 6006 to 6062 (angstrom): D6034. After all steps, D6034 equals 20.9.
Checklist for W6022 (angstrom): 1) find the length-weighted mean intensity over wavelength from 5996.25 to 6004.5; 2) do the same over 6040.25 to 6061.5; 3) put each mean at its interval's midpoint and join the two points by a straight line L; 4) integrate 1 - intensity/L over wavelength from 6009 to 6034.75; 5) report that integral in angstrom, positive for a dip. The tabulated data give 0.6 angstrom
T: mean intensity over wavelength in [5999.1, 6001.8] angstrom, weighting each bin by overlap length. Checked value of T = 21.5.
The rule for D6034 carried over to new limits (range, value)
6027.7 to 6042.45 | 20.9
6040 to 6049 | 21.1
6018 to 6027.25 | 20.8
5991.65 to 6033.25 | 21.1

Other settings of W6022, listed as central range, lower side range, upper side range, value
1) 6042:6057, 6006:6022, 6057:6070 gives -0.2 angstrom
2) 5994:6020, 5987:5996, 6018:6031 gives 0.3 angstrom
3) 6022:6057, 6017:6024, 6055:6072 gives -0.3 angstrom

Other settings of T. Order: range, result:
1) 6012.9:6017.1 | 20.7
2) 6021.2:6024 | 20.8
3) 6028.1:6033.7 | 20.8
